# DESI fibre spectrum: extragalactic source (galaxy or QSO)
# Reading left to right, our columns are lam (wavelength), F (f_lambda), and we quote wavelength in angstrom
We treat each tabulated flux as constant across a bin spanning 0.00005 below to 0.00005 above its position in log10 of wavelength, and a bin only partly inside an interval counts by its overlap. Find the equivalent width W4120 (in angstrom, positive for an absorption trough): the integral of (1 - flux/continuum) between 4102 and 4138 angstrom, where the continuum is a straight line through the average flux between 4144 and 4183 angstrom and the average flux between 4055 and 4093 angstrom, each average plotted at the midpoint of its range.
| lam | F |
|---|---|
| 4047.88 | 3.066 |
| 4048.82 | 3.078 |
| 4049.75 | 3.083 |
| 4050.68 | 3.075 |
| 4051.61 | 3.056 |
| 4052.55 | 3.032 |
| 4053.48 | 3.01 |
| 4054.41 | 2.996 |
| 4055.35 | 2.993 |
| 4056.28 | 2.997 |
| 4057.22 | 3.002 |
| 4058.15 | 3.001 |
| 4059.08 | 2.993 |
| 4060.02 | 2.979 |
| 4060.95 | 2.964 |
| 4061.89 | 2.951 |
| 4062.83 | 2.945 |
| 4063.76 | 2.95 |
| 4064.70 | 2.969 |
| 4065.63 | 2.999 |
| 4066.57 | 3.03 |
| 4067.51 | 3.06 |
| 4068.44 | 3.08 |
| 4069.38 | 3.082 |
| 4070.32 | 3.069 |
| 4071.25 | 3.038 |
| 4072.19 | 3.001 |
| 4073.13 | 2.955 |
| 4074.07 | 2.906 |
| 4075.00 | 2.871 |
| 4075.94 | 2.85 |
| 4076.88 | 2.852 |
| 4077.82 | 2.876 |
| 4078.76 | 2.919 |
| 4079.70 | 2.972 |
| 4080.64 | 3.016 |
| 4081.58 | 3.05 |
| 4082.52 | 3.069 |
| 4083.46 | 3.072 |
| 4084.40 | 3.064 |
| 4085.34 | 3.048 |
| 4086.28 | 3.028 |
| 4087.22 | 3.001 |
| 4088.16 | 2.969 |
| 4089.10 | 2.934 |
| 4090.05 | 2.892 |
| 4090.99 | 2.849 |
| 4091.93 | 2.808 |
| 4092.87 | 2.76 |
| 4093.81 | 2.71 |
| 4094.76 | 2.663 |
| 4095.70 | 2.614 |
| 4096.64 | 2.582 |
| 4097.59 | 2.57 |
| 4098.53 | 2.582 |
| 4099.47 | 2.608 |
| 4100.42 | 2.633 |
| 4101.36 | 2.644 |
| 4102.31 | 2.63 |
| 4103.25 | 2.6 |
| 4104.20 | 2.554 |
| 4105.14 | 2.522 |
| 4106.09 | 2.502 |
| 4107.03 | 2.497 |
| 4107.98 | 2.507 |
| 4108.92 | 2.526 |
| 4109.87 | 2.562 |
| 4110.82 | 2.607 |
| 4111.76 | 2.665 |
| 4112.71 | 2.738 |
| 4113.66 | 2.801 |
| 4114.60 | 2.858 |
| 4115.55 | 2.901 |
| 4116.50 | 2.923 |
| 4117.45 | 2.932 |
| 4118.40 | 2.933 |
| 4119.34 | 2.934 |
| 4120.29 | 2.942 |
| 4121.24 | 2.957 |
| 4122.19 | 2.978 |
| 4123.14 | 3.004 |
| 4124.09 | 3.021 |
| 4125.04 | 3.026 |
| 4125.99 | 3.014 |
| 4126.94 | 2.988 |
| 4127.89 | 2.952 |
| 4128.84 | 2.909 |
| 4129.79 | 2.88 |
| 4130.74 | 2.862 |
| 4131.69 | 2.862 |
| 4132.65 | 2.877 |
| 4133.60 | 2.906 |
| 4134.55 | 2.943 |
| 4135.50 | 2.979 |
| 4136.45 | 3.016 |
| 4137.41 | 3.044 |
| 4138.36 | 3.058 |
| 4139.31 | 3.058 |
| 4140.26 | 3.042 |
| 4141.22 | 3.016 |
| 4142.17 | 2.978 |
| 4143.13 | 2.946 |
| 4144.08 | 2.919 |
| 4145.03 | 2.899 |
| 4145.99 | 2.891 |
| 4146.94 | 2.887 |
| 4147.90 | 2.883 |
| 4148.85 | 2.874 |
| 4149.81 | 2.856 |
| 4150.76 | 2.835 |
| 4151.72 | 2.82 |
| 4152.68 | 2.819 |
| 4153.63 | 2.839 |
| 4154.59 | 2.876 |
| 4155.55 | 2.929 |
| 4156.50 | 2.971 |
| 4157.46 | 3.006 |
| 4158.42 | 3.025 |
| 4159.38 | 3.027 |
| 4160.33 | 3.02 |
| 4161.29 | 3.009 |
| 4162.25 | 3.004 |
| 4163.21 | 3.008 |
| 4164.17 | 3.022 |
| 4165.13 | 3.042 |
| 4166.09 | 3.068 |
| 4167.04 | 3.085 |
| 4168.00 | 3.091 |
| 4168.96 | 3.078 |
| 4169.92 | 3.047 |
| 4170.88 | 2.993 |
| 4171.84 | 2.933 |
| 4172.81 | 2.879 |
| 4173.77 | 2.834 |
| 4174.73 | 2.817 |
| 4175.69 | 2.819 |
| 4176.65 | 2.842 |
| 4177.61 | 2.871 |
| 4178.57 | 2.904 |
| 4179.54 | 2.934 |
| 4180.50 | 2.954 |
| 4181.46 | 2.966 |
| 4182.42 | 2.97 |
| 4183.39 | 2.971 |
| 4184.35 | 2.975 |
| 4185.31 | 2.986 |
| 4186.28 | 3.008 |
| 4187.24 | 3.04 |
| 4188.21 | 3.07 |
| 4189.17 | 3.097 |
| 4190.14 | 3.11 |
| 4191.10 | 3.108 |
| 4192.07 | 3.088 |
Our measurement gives 1.6 angstrom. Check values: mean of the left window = 2.97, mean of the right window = 2.94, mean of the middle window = 2.83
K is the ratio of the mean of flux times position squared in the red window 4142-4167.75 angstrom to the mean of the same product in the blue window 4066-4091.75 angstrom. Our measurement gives 1.03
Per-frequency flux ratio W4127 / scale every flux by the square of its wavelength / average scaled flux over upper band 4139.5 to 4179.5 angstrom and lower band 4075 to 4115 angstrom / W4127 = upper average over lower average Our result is 1.10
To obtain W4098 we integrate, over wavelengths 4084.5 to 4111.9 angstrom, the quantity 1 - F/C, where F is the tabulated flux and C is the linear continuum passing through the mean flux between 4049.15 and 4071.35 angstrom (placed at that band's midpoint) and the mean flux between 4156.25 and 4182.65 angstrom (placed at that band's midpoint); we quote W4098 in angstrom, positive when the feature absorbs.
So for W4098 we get 2.8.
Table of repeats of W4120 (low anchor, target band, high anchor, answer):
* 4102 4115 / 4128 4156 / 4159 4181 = -1.2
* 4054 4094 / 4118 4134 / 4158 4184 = 0.1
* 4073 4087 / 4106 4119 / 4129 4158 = 1.0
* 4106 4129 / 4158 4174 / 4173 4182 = -0.8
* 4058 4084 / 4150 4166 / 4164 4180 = 0.0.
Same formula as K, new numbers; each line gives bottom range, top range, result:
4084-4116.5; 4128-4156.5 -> 1.10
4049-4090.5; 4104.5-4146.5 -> 0.99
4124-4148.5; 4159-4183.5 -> 1.02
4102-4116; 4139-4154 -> 1.13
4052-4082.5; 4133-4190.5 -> 1.04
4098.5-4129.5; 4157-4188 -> 1.10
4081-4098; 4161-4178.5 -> 1.07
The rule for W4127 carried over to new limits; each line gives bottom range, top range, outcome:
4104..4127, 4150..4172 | 1.09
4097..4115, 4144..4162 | 1.14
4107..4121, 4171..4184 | 1.08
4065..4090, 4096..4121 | 0.91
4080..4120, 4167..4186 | 1.10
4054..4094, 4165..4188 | 1.05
